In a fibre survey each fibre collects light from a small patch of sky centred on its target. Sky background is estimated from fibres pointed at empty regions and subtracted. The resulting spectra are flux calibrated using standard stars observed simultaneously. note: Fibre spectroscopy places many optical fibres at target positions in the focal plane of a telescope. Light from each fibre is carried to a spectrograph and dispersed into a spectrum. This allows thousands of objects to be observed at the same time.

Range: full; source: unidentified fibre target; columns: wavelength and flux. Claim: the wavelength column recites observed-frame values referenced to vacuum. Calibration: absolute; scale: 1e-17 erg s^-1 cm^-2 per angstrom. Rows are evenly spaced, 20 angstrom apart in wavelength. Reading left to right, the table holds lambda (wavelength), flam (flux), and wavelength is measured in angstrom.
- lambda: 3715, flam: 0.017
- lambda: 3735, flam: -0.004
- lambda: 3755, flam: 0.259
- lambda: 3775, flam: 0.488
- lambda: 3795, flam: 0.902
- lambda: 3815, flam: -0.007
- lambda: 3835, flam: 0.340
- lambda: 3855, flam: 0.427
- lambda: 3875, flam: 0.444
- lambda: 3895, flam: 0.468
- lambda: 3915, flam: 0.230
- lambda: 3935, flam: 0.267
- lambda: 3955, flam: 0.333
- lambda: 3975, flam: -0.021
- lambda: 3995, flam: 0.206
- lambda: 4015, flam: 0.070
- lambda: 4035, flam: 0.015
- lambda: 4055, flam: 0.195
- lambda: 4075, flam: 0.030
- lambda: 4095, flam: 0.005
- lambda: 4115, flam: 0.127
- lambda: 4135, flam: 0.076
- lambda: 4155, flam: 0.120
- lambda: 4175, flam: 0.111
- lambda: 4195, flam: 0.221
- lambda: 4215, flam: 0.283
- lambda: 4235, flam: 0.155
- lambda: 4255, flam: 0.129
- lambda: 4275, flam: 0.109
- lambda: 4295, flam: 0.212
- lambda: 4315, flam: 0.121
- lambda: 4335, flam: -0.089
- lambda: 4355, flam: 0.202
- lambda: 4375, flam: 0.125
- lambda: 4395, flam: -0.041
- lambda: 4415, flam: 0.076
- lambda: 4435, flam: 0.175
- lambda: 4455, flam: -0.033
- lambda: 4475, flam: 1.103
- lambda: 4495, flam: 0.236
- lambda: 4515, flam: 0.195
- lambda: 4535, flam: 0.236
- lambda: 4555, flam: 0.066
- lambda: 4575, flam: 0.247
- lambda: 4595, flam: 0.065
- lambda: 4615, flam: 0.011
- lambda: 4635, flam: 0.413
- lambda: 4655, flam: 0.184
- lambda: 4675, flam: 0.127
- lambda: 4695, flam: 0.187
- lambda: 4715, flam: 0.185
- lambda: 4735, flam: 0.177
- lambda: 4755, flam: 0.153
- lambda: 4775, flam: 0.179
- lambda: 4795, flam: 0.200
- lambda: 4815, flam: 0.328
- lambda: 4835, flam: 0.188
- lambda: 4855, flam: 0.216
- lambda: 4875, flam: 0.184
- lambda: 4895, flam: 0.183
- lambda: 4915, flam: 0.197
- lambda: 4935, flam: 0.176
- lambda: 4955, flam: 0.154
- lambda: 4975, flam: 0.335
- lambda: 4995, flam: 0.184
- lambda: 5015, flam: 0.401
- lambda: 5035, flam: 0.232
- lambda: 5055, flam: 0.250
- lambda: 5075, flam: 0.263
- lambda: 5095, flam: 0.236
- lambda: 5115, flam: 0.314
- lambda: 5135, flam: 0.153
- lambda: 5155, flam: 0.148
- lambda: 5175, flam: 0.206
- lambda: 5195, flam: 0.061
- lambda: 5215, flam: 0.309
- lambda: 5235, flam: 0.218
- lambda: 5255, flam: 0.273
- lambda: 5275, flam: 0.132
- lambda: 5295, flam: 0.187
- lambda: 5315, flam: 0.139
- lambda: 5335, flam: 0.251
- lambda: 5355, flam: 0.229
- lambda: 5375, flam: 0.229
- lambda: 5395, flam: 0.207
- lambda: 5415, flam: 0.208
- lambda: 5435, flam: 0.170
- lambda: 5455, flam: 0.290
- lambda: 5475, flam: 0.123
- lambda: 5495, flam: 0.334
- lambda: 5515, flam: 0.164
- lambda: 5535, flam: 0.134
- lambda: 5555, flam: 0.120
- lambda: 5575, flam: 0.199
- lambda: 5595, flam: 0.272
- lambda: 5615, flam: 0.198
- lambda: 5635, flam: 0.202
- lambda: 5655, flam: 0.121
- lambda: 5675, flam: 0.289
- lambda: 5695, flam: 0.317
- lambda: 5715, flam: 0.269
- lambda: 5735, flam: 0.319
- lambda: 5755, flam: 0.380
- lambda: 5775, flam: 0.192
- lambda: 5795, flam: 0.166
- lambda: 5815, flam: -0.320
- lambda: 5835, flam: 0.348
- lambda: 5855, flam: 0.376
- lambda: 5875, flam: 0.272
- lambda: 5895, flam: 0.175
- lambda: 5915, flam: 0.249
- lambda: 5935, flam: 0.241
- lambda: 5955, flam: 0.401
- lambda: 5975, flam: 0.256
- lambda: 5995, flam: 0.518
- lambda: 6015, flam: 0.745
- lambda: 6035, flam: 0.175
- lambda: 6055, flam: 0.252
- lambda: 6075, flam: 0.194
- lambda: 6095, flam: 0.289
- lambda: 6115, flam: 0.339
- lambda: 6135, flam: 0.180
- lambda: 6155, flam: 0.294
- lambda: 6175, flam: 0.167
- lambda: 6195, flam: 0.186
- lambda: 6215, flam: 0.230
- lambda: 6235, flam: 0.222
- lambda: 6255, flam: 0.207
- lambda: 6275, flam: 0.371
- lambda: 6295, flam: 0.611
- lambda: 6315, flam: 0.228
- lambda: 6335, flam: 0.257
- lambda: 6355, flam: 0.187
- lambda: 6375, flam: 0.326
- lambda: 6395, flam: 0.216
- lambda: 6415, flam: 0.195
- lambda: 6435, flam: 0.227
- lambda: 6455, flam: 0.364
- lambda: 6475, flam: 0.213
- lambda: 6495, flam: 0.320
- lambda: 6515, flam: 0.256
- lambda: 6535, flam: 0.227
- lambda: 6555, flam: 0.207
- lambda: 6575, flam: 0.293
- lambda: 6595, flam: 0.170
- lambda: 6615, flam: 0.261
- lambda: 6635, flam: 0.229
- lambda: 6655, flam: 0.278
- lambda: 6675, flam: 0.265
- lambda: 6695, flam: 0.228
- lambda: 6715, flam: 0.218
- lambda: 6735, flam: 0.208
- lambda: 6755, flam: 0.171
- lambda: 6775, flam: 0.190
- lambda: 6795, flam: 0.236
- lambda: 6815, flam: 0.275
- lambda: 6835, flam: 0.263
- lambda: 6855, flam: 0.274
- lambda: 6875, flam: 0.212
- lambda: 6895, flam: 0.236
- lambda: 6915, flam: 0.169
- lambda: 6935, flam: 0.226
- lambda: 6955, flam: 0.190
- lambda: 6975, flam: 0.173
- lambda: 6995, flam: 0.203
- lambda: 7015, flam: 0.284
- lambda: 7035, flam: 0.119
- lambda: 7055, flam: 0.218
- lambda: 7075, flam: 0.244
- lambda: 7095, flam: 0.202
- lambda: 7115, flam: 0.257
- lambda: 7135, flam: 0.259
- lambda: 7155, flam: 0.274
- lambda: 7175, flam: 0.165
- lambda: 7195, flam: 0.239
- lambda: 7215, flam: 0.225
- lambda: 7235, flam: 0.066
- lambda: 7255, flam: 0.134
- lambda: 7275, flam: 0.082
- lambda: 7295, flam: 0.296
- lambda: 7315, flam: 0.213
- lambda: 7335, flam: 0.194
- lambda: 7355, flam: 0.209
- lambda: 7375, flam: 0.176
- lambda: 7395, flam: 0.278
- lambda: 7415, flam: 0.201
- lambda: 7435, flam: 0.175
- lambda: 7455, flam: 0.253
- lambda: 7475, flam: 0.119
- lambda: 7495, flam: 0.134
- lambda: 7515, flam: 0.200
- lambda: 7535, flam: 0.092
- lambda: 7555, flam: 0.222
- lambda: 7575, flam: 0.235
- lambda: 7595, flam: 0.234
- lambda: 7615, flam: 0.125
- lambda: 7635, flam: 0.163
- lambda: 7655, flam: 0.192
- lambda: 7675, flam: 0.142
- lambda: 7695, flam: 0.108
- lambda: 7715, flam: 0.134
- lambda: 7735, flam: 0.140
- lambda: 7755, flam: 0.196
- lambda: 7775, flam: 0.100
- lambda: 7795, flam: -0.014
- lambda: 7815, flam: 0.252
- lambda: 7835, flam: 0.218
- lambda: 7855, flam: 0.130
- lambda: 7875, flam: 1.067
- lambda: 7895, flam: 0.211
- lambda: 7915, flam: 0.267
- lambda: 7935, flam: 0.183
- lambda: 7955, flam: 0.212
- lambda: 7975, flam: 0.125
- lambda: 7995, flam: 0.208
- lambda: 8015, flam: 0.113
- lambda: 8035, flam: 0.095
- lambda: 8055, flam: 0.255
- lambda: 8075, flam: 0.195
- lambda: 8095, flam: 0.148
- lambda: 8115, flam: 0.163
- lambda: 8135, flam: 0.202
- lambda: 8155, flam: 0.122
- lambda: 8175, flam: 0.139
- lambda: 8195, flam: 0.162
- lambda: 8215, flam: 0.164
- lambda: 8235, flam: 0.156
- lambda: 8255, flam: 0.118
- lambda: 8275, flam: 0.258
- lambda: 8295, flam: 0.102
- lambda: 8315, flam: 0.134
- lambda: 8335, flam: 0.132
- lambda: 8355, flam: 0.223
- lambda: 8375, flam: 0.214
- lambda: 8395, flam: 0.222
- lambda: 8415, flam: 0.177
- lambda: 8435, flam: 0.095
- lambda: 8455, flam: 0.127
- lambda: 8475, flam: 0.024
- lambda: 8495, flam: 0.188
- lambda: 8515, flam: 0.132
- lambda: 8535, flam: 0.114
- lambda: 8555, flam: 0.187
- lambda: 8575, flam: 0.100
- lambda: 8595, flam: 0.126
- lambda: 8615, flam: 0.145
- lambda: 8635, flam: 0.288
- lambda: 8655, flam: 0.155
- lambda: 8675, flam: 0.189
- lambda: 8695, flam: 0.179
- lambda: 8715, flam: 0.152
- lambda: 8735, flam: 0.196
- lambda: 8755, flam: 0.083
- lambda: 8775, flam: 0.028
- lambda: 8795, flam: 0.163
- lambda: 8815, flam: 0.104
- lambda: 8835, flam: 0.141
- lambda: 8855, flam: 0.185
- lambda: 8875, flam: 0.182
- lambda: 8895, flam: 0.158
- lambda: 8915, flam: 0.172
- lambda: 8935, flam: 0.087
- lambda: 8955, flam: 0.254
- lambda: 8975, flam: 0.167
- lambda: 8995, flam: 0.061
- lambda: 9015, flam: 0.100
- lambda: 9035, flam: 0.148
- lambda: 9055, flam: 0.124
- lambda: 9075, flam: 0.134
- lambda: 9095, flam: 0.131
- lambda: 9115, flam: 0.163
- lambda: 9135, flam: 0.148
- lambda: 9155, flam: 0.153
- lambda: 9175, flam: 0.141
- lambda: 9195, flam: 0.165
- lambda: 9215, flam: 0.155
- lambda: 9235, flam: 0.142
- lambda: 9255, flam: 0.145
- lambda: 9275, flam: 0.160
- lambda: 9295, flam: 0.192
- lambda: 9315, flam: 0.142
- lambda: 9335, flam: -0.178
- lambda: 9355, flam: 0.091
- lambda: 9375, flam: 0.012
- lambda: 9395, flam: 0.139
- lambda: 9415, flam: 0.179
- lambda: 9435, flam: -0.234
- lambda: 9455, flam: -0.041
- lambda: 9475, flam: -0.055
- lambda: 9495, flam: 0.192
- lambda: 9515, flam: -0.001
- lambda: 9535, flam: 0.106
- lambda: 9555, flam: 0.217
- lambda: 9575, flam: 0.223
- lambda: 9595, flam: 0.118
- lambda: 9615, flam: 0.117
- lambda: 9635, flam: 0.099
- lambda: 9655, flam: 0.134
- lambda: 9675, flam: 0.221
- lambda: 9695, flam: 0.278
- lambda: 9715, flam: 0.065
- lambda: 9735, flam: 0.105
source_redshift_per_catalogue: 0.20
